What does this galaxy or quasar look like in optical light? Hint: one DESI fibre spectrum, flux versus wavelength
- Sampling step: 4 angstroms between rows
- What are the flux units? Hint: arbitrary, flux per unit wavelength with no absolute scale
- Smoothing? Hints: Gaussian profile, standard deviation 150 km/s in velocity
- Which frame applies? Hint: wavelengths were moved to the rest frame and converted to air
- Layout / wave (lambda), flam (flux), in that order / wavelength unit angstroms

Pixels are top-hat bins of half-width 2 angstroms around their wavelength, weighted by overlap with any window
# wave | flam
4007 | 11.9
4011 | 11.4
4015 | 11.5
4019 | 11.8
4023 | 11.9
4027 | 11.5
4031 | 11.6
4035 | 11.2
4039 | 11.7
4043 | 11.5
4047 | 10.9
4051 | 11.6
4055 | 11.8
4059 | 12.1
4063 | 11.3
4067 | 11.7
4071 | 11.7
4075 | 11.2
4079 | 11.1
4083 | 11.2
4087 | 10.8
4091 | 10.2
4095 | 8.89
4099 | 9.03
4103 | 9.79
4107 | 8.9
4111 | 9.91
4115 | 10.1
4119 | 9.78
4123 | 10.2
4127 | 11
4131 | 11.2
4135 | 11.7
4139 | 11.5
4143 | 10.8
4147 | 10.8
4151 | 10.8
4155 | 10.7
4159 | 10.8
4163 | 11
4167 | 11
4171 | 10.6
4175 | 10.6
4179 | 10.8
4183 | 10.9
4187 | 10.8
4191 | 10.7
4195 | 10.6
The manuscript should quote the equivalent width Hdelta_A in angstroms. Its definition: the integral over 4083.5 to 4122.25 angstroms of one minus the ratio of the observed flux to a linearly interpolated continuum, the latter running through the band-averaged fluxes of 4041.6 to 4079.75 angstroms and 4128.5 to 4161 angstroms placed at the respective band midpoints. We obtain 5.1 angstroms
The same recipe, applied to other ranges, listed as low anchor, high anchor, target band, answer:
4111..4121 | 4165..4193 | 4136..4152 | -1.1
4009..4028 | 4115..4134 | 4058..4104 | 1.1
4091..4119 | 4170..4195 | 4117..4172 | -3.9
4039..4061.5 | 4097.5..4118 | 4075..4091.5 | -0.8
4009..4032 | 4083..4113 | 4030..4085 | -3.9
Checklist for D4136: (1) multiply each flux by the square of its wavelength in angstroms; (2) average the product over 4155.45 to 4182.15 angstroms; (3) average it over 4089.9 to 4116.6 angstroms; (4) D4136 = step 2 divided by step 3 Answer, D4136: 1.17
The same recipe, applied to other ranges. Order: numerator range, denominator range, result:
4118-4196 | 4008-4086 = 0.99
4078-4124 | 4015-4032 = 0.89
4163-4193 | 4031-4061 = 1.00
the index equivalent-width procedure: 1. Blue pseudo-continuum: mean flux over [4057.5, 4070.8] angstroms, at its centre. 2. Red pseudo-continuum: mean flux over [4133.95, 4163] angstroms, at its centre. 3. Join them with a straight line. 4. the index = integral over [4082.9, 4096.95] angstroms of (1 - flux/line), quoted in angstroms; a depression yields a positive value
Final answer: 1.6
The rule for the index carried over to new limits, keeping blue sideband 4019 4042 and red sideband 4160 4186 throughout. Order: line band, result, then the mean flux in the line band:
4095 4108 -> 2.3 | 9.21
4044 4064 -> -0.1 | 11.6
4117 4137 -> 0.5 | 10.8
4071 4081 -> 0.1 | 11.3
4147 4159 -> 0.2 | 10.8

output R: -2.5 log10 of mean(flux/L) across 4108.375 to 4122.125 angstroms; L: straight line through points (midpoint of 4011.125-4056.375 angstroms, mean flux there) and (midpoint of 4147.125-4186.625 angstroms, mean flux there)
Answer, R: 0.12 mag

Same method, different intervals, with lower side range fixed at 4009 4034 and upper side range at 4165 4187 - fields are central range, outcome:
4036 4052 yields 0.01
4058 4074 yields -0.03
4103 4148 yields 0.06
